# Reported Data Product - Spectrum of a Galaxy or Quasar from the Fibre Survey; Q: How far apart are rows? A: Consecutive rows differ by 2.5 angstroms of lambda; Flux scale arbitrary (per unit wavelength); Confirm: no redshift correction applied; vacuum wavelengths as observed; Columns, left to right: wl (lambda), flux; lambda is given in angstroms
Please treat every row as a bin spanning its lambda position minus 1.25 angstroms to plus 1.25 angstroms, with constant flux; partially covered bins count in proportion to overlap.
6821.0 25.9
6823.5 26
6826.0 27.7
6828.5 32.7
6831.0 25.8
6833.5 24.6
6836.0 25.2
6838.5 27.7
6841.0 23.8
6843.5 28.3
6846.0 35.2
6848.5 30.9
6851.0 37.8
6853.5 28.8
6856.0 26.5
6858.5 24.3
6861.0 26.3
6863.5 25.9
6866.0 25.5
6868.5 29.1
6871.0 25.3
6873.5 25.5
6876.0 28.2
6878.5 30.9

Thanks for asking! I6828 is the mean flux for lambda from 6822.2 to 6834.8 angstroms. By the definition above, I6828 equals 27.3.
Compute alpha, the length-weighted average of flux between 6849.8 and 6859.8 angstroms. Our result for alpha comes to 29.3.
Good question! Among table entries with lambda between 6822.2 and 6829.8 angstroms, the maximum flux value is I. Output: 32.7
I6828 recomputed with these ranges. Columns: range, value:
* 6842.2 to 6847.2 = 31.6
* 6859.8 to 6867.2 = 25.9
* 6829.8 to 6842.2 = 25.4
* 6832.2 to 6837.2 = 24.9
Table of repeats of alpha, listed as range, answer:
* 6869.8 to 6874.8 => 25.4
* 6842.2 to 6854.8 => 32.1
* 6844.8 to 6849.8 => 33.1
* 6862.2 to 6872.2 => 26.5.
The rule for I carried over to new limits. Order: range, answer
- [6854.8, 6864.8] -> 26.5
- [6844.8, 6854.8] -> 37.8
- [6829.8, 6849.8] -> 35.2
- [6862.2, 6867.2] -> 25.9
